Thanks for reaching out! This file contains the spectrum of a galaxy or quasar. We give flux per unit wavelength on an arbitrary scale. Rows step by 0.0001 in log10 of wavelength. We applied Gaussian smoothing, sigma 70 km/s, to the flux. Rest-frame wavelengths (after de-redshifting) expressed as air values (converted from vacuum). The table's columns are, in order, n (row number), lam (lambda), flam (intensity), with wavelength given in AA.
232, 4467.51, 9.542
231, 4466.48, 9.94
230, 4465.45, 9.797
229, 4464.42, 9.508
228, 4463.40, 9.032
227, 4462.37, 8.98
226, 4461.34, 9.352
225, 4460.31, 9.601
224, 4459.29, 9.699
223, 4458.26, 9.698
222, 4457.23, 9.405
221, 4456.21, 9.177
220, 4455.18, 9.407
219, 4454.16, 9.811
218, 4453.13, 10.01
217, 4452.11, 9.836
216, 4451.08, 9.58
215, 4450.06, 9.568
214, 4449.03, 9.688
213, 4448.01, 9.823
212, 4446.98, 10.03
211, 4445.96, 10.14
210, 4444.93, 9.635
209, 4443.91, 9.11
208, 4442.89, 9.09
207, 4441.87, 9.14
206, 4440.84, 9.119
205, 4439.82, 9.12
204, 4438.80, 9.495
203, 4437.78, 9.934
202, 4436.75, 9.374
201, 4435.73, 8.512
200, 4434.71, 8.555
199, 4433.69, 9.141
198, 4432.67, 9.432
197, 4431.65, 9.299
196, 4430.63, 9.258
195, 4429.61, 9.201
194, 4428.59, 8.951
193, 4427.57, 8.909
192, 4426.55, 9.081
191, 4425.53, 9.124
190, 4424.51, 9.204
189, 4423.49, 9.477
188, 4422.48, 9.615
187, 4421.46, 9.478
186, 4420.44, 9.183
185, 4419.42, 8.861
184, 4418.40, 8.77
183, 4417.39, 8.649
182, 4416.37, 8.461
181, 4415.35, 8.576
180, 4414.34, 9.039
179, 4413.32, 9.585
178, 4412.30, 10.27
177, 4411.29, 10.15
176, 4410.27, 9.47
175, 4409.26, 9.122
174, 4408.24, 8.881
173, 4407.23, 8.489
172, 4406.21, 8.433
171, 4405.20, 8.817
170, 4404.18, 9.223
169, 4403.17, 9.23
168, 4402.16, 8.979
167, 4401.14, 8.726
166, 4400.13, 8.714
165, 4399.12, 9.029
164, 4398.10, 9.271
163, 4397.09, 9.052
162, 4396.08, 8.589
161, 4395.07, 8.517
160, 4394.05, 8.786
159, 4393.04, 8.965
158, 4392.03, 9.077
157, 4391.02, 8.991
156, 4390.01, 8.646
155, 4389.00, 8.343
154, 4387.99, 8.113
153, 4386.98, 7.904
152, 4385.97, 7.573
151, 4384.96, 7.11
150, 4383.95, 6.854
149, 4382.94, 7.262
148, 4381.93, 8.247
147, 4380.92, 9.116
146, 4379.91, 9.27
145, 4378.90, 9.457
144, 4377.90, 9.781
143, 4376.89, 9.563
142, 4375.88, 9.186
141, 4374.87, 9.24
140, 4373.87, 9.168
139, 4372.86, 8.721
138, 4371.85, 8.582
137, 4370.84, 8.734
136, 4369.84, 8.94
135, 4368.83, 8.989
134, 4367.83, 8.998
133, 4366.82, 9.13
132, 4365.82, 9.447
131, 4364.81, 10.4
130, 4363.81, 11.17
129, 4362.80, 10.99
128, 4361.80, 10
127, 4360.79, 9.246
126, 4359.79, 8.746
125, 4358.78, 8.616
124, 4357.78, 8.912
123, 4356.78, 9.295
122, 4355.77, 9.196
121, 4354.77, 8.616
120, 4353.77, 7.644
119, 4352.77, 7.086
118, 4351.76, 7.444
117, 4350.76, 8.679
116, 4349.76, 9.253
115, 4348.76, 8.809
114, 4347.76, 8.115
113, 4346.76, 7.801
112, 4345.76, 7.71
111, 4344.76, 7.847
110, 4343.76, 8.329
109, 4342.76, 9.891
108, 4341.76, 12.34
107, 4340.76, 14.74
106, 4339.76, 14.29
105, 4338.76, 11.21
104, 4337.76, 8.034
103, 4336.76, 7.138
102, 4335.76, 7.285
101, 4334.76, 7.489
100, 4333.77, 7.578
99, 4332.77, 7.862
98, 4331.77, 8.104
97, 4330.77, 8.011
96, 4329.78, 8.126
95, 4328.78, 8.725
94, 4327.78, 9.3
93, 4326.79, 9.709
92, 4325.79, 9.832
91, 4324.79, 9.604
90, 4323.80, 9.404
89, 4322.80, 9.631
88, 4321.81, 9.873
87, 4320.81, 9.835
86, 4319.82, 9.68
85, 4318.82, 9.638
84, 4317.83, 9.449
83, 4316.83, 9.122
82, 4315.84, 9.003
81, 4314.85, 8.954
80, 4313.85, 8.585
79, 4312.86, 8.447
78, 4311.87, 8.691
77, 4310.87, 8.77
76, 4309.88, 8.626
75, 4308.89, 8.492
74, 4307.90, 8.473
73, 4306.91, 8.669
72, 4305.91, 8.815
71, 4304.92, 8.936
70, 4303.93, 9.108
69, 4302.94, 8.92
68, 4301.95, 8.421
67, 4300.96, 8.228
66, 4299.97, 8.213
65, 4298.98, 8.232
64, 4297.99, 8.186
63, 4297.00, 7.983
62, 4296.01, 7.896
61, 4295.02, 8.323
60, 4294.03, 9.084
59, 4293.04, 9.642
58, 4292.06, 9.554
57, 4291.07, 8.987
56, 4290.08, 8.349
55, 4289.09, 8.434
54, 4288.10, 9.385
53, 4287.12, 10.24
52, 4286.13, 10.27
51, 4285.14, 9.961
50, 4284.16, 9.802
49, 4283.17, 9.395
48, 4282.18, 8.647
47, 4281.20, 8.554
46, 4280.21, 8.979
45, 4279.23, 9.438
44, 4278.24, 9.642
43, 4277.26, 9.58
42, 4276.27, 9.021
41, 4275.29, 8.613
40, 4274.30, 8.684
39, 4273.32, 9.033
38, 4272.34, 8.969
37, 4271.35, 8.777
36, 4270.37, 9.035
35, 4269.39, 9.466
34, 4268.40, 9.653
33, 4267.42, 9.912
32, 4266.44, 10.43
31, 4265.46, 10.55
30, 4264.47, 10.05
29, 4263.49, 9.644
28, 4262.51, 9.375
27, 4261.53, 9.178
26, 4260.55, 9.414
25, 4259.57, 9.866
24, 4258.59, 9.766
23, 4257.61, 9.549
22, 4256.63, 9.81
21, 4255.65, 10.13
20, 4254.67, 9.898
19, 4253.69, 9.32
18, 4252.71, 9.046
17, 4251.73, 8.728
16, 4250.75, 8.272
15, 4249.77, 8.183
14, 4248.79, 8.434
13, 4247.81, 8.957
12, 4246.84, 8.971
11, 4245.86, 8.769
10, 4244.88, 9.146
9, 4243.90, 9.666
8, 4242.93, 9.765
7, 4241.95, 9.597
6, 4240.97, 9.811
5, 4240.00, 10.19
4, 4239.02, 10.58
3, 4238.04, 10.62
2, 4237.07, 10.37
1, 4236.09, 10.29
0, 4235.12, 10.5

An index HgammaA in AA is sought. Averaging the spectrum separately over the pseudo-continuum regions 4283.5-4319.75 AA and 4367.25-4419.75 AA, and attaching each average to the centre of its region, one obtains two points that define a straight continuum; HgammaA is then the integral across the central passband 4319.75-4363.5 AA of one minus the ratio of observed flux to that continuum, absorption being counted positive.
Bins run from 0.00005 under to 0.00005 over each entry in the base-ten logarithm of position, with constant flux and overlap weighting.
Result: -1.1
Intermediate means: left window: 8.9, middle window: 9.09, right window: 8.82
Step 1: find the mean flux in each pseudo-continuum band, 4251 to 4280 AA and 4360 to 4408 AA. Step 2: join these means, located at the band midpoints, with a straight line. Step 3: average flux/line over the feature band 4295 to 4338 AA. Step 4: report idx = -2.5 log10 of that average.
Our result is 0.07 mag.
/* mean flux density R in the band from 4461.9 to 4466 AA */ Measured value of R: 9.34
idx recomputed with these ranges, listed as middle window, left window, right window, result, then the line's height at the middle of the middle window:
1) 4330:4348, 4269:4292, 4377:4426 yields -0.01 mag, 9.03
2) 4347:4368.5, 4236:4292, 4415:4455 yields 0.04 mag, 9.35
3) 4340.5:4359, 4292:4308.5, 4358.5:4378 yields 0.03 mag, 9.17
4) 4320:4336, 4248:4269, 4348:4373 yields 0.04 mag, 9.17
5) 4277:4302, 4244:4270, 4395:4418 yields 0.04 mag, 9.32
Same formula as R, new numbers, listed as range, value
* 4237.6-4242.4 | 10.1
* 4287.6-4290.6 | 8.73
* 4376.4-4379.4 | 9.62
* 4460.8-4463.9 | 9.1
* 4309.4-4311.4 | 8.68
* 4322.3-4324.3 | 9.55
